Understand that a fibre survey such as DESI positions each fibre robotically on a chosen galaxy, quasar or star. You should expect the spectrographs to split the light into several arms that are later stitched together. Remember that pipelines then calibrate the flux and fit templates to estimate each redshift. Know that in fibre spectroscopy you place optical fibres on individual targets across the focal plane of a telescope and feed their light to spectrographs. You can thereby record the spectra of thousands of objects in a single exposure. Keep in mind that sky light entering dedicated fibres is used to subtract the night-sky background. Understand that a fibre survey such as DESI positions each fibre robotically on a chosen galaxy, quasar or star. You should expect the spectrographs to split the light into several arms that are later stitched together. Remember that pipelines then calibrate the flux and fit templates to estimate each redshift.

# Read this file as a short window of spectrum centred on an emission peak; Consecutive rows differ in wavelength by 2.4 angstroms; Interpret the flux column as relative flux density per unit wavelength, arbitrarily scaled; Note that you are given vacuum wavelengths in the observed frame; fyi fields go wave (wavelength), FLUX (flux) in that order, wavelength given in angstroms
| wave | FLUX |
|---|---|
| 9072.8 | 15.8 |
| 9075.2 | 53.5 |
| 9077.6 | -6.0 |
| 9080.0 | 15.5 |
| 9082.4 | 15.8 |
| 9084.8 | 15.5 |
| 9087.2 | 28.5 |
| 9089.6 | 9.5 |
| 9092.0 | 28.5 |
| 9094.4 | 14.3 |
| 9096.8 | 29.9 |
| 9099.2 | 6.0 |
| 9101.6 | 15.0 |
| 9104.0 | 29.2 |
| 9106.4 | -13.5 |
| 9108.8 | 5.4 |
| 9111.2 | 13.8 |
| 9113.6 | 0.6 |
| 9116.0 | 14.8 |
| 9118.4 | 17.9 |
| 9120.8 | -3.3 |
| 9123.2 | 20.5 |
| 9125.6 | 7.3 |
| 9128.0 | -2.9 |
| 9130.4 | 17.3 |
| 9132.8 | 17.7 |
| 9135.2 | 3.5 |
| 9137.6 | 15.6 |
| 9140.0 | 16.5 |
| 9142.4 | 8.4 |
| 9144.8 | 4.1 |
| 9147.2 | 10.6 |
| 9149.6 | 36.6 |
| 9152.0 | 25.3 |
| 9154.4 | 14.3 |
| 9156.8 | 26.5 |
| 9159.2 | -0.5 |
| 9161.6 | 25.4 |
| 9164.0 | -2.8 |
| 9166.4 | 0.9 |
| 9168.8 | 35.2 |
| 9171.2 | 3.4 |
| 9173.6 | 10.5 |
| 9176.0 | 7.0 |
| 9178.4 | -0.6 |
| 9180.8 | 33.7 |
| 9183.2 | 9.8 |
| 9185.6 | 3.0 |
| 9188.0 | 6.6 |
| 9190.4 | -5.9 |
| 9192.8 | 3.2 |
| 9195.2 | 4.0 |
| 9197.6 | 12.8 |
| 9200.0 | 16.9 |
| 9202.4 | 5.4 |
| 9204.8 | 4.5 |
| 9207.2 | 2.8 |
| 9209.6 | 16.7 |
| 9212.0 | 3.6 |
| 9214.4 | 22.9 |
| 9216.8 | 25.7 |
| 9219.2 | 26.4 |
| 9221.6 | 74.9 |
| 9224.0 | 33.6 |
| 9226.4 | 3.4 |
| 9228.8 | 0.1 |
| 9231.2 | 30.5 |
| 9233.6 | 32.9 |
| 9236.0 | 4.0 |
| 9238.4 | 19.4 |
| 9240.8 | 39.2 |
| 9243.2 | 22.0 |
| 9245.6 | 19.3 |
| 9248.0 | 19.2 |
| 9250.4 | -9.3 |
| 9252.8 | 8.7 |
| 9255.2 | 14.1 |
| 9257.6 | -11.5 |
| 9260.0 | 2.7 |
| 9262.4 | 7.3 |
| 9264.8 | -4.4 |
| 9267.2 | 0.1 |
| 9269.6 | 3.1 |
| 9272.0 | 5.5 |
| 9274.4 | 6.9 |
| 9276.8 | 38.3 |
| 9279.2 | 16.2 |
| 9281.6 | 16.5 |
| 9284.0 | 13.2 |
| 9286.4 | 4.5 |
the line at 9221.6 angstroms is H-gamma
